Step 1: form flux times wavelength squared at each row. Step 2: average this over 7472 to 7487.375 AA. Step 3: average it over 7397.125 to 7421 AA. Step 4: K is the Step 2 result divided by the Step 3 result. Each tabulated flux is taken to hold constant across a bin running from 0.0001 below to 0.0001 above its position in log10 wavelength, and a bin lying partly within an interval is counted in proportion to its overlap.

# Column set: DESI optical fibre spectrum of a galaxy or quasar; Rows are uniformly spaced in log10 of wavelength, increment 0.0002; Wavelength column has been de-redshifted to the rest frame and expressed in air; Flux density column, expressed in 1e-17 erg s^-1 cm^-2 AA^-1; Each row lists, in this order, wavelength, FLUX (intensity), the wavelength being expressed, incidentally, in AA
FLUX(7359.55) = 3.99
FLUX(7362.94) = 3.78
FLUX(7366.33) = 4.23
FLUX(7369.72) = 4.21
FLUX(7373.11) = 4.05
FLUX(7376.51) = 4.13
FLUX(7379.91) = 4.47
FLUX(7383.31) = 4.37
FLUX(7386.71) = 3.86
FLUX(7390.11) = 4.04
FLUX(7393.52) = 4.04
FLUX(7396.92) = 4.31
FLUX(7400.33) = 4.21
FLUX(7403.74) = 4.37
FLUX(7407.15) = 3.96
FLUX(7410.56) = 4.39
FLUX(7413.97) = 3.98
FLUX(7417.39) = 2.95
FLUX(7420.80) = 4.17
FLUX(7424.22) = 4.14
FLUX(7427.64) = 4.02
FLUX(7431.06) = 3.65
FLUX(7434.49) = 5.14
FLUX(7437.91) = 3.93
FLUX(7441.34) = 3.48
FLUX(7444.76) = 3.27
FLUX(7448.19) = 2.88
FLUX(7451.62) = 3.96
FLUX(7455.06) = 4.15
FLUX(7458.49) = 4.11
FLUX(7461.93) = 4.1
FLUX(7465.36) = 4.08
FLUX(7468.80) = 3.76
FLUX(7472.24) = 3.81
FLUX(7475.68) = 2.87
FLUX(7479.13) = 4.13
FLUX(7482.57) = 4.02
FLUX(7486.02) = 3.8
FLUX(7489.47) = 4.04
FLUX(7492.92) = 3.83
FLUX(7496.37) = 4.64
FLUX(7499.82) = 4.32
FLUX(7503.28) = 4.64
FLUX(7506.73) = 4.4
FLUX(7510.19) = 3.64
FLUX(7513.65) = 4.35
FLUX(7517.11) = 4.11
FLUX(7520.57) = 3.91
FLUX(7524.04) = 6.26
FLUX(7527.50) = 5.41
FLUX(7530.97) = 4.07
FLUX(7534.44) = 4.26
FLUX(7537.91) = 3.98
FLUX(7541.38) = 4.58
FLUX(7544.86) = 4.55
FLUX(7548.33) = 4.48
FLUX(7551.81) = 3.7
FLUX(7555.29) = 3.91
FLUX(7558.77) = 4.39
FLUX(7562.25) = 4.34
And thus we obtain 0.9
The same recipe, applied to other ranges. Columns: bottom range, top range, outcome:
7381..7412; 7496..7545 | 1.11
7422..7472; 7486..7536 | 1.15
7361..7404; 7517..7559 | 1.12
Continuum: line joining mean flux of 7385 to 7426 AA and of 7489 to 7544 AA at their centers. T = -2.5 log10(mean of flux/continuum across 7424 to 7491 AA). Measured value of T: 0.09 mag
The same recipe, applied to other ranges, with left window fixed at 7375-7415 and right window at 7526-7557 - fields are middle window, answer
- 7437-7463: 0.14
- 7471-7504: 0.07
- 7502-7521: 0.03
